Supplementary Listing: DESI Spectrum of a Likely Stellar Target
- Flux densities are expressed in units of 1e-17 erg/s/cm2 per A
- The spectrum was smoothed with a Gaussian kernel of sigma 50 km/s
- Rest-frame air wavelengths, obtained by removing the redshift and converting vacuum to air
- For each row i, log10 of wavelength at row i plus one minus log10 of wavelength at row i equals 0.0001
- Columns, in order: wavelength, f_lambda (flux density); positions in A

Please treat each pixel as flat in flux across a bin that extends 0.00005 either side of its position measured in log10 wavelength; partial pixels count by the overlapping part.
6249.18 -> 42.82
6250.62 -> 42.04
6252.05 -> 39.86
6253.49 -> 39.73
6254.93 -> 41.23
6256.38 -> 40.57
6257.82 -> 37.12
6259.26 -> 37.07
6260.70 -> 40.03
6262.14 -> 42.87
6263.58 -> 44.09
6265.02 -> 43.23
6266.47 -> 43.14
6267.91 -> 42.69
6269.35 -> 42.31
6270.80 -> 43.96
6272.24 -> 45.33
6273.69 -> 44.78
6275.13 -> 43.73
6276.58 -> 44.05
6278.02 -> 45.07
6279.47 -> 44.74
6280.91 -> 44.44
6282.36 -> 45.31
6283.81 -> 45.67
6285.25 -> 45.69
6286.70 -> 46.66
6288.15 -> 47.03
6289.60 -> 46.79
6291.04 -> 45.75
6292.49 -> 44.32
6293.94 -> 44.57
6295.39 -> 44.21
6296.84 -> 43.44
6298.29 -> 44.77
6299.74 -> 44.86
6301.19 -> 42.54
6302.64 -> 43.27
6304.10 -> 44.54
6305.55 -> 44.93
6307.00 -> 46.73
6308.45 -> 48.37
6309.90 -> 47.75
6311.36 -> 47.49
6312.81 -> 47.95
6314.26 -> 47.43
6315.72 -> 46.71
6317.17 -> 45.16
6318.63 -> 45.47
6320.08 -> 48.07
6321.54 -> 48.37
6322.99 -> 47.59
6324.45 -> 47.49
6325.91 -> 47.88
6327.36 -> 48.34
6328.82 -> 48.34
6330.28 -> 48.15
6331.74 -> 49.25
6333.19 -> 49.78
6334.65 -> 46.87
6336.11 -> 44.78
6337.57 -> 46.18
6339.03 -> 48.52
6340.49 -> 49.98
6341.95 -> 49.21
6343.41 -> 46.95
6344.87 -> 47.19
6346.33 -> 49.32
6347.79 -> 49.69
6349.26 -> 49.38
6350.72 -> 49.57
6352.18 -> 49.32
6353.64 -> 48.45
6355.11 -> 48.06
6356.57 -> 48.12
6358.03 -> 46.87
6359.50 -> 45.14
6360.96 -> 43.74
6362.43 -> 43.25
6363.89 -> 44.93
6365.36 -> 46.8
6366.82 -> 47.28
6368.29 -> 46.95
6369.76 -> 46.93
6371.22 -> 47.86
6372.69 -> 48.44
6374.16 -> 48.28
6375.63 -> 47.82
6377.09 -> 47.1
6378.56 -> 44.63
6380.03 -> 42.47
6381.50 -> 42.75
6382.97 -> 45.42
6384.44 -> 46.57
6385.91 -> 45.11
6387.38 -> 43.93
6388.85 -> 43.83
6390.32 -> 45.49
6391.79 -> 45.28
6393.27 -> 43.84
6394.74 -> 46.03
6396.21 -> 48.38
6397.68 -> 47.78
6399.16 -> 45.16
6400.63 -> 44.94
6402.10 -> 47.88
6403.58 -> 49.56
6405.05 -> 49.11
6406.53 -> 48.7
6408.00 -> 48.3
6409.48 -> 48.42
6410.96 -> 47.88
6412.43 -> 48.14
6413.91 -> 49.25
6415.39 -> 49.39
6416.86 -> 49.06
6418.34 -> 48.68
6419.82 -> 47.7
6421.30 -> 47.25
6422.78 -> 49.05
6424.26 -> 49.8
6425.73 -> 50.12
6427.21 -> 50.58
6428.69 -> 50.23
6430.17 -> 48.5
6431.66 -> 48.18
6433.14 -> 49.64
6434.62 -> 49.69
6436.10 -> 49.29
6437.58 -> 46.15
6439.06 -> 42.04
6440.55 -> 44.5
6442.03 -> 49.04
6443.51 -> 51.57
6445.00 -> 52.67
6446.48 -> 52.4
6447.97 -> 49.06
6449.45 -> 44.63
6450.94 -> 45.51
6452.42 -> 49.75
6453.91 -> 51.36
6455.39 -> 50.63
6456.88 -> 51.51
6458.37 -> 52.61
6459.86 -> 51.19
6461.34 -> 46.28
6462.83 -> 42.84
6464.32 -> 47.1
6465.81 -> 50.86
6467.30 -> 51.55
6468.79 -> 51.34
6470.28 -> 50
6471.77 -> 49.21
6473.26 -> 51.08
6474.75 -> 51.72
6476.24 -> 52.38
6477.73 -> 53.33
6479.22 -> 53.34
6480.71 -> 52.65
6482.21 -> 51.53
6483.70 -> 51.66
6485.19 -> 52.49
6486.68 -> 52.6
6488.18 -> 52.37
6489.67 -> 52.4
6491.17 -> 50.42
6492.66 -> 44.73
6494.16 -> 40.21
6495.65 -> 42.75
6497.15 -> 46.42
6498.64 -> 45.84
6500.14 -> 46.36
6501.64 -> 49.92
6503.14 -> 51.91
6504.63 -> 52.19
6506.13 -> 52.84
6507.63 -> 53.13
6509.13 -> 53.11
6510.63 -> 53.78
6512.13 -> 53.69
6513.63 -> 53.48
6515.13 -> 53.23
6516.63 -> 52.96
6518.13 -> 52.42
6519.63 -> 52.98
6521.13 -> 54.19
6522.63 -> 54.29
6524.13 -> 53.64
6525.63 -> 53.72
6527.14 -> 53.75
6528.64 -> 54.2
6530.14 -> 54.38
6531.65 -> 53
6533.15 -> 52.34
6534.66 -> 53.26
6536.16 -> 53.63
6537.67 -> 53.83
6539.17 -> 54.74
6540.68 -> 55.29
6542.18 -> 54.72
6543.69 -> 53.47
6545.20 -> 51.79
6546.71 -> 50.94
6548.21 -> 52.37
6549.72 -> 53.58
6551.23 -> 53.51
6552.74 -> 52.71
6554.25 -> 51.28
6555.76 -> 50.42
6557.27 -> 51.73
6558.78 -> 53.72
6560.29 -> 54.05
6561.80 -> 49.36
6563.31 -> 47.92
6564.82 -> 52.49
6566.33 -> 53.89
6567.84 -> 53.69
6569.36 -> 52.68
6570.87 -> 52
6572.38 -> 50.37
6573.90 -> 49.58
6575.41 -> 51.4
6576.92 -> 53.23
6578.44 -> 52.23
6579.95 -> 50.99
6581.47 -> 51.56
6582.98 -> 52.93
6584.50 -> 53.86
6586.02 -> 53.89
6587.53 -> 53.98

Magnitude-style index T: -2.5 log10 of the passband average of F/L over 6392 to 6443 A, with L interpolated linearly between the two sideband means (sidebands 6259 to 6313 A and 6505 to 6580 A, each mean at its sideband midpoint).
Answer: 0.02 mag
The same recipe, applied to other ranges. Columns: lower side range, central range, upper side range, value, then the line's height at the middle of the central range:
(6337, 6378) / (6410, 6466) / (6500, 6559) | 0.029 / 50.1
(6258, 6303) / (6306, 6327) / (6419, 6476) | -0.052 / 45.1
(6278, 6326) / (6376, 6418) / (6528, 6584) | 0.040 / 48.4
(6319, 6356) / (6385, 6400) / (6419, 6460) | 0.074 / 48.7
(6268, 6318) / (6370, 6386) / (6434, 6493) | 0.034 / 47.6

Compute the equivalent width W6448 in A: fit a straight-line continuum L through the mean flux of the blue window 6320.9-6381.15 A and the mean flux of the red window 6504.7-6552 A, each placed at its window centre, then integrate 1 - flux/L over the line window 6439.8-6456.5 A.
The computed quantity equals 0.5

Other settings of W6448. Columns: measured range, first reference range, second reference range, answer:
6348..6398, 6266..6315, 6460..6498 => 0.8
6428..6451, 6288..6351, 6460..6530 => 0.6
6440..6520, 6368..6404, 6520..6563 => 0.0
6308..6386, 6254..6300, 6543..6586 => -2.6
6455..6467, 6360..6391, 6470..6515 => 0.0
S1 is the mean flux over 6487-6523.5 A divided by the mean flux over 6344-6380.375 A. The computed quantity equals 1.07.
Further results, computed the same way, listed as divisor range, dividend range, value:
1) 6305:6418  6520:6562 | 1.13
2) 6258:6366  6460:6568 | 1.12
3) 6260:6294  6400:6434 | 1.10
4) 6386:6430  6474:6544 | 1.09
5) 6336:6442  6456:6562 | 1.09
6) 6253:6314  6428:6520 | 1.13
